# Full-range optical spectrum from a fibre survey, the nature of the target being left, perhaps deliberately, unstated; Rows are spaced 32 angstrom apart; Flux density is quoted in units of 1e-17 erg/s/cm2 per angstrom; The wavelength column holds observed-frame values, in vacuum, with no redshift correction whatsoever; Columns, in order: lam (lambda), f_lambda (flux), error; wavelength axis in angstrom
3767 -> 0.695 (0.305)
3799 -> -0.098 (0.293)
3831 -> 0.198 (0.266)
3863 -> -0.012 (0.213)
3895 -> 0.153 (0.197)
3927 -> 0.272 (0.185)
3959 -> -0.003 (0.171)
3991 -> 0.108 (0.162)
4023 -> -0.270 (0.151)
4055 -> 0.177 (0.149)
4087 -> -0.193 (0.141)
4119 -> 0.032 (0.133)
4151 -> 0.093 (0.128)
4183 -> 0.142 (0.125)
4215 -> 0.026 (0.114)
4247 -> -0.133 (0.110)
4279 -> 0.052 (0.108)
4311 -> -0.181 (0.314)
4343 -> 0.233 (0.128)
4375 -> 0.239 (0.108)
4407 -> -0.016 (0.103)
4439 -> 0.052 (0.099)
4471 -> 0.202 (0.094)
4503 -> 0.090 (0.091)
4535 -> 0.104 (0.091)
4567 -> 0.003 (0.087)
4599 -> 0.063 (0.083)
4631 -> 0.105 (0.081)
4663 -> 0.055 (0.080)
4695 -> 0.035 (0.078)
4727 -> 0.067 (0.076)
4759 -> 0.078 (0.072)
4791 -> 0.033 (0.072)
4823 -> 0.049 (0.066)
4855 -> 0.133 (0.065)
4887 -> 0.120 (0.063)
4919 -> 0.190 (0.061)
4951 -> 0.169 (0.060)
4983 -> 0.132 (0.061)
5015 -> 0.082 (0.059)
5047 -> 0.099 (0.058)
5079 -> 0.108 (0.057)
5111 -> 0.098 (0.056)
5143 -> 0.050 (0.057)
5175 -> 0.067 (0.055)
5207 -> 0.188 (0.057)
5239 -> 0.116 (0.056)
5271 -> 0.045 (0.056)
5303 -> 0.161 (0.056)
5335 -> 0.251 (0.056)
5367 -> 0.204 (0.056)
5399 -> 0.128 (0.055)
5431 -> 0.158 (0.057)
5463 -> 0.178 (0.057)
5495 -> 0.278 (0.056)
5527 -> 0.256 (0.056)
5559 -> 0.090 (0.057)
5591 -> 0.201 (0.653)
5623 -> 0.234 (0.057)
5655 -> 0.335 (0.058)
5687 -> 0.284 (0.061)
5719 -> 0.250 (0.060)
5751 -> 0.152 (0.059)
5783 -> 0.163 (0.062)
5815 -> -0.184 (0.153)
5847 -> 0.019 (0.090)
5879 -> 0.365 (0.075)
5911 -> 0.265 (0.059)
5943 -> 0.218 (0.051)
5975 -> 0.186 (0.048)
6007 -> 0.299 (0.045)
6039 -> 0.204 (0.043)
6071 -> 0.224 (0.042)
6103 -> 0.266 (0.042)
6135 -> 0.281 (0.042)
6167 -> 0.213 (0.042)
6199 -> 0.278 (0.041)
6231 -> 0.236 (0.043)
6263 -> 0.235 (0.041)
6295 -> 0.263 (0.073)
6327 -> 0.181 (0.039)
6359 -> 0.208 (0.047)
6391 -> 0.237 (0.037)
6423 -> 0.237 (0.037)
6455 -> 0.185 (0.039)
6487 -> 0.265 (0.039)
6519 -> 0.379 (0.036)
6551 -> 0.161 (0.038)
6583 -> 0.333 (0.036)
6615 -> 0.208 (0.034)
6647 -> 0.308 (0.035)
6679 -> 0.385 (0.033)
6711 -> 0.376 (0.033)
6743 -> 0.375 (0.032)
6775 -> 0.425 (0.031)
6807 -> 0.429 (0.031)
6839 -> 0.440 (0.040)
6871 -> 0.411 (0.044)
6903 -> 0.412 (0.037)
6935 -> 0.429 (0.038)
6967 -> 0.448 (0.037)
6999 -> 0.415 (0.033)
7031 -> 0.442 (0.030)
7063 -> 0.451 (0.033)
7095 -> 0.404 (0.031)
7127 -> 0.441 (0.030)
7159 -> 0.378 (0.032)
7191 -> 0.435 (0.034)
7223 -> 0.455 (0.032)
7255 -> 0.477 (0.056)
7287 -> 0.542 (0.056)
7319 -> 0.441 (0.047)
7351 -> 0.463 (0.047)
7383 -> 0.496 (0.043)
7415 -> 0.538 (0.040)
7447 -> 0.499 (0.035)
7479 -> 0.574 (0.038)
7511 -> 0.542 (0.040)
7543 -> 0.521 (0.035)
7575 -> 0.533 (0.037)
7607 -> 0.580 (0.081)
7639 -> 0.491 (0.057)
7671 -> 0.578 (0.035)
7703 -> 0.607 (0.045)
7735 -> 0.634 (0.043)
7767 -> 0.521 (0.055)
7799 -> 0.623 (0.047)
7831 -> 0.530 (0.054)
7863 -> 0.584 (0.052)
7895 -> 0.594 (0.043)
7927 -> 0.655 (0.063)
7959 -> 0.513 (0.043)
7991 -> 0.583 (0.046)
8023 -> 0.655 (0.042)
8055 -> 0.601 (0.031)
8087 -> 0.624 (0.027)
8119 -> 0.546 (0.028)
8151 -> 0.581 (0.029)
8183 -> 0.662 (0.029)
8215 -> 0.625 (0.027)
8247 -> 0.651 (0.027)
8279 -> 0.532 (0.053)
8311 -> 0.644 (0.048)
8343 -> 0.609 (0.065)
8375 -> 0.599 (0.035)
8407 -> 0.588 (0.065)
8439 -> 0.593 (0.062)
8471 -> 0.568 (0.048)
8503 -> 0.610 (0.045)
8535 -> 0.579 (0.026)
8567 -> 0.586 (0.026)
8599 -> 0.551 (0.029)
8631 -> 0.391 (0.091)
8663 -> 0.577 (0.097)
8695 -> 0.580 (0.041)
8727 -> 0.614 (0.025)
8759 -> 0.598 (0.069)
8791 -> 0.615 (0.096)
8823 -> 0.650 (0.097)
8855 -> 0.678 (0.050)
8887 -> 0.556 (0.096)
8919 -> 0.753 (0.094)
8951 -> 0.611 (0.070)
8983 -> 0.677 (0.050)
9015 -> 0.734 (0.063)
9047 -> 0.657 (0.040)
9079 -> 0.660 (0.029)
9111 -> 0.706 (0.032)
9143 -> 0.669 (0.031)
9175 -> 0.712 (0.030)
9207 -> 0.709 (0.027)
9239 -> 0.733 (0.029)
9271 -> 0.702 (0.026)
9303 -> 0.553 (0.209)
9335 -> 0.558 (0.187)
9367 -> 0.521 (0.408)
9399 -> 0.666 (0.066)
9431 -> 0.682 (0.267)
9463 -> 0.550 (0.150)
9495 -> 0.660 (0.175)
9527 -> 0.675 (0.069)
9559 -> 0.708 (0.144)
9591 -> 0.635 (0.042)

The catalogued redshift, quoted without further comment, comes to 0.666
